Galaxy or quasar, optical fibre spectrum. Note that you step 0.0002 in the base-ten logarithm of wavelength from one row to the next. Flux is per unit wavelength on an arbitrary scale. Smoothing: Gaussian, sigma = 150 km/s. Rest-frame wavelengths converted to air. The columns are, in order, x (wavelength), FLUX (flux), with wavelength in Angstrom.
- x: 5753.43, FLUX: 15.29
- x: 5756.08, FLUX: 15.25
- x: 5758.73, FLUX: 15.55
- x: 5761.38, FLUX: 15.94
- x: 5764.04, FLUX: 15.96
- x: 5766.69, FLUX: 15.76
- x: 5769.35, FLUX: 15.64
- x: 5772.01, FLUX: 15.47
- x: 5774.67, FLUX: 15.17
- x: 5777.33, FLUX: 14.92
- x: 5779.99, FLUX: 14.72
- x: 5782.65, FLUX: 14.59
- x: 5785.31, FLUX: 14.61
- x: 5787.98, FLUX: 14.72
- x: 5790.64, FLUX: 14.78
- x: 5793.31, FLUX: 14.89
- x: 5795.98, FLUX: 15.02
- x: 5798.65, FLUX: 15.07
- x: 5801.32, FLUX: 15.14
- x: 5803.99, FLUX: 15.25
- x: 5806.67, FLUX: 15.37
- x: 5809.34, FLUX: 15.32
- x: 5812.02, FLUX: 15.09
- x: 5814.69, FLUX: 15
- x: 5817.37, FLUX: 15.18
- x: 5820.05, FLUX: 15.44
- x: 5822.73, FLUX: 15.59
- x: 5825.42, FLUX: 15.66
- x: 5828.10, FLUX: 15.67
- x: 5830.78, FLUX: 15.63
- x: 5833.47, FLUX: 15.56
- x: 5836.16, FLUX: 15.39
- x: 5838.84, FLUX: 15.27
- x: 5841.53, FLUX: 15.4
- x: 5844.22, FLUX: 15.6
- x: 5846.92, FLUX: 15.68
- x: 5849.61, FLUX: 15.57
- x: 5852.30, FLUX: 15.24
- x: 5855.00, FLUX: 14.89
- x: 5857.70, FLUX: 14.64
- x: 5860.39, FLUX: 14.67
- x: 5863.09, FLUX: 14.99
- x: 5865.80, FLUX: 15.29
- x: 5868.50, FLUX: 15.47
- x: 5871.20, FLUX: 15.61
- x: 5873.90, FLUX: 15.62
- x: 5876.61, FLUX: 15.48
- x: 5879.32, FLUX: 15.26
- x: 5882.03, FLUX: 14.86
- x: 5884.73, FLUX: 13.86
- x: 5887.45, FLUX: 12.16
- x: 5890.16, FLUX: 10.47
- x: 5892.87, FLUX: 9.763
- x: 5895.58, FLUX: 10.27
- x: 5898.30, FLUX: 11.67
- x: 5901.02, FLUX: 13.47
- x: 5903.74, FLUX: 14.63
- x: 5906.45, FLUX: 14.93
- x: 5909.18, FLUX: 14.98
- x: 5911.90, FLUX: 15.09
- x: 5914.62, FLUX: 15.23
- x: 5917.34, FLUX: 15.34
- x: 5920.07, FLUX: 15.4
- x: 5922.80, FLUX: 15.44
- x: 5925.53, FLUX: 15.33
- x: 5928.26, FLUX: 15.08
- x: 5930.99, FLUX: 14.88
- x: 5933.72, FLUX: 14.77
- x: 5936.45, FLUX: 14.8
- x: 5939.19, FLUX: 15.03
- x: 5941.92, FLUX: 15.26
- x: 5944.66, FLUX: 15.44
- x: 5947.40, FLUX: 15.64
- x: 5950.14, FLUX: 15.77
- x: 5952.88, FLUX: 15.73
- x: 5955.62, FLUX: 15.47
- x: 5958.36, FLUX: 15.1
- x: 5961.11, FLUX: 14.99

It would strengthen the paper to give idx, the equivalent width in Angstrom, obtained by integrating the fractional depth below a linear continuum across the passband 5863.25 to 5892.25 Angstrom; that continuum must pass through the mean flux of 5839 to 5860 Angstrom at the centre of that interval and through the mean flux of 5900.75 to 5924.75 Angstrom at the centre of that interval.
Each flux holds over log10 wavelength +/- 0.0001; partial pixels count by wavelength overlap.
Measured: 1.6 Angstrom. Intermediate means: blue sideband 15.3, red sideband 15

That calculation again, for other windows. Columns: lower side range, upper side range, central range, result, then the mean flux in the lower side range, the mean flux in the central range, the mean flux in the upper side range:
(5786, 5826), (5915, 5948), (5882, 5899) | 4.0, 15.1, 11.6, 15.2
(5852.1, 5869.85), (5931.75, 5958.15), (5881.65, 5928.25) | 4.5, 15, 13.7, 15.3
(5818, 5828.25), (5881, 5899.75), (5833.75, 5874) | -4.3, 15.5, 15.3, 11.8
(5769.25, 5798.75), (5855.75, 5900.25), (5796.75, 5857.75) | -4.0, 14.9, 15.3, 13.8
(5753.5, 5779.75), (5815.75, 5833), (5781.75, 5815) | 1.1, 15.5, 15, 15.5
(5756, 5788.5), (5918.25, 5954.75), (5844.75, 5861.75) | 0.1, 15.3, 15.1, 15.3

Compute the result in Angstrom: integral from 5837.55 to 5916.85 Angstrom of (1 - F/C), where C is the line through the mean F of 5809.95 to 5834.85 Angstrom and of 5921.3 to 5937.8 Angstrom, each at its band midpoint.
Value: 4.6 Angstrom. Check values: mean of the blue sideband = 15.4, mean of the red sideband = 15.1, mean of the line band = 14.4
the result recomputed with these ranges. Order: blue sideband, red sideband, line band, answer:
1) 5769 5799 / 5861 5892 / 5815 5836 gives -1.2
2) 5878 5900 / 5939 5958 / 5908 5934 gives -2.2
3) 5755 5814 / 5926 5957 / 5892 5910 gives 2.8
